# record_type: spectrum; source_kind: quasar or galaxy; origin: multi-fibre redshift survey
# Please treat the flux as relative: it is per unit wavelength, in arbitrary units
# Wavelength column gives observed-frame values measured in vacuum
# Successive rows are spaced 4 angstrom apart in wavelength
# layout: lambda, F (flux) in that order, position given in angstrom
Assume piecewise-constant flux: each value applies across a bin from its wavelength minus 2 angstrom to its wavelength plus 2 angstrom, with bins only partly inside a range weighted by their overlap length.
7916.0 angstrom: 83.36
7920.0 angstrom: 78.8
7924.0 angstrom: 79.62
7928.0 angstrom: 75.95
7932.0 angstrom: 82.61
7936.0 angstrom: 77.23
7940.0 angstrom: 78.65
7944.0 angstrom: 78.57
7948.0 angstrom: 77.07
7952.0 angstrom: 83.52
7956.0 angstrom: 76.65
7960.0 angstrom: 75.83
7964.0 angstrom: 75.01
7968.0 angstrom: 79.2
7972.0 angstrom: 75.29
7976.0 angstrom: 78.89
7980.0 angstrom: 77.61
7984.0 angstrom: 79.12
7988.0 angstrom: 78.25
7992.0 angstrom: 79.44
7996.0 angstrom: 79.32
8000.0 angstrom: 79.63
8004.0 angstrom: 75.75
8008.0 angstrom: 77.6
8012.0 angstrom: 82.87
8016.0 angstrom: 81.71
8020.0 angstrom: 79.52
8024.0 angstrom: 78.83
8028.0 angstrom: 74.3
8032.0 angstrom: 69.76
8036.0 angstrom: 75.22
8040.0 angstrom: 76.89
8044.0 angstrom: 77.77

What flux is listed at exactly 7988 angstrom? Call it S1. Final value 78.25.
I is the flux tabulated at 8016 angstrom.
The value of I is 81.71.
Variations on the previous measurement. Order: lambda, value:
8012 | 82.87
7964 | 75.01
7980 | 77.61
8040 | 76.89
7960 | 75.83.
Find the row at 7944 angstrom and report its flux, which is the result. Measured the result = 78.57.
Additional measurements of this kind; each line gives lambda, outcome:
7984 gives 79.12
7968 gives 79.2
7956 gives 76.65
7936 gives 77.23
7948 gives 77.07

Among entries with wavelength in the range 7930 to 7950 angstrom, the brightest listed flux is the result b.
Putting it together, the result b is 82.61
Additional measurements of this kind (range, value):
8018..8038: 79.52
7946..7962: 83.52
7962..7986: 79.2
